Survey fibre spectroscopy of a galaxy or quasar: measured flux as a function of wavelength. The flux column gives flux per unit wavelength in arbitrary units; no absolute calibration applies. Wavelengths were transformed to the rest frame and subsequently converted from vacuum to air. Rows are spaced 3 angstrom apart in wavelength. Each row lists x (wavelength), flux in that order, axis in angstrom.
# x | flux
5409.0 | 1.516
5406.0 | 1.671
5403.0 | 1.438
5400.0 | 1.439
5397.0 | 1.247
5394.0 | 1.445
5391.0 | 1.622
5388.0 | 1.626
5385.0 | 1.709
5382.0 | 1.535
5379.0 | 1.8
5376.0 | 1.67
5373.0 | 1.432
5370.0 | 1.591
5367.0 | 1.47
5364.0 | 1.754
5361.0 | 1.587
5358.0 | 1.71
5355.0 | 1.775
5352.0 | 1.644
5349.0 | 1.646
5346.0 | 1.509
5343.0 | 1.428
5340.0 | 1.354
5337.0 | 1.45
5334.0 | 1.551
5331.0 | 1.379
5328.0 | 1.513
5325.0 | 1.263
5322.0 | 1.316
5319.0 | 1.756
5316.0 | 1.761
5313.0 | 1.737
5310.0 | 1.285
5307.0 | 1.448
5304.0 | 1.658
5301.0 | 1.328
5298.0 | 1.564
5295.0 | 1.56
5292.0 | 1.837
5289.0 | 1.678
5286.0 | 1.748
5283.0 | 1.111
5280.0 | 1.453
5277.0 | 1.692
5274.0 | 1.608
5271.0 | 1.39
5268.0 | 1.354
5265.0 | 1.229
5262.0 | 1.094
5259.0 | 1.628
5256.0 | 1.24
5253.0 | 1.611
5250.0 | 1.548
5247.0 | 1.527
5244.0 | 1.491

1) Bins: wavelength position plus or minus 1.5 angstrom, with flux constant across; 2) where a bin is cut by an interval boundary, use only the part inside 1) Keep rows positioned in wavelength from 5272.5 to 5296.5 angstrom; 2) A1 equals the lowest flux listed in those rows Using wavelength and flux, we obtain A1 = 1.111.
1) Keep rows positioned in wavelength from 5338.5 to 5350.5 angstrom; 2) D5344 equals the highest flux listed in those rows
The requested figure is 1.646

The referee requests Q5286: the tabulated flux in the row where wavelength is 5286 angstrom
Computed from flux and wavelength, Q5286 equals 1.748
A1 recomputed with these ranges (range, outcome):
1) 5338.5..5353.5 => 1.354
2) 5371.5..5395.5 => 1.432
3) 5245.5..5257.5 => 1.24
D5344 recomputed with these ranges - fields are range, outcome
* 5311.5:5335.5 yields 1.761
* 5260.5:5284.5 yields 1.692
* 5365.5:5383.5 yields 1.8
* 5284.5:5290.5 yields 1.748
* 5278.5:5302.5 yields 1.837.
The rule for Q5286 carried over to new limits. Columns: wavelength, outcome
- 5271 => 1.39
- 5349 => 1.646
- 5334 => 1.551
